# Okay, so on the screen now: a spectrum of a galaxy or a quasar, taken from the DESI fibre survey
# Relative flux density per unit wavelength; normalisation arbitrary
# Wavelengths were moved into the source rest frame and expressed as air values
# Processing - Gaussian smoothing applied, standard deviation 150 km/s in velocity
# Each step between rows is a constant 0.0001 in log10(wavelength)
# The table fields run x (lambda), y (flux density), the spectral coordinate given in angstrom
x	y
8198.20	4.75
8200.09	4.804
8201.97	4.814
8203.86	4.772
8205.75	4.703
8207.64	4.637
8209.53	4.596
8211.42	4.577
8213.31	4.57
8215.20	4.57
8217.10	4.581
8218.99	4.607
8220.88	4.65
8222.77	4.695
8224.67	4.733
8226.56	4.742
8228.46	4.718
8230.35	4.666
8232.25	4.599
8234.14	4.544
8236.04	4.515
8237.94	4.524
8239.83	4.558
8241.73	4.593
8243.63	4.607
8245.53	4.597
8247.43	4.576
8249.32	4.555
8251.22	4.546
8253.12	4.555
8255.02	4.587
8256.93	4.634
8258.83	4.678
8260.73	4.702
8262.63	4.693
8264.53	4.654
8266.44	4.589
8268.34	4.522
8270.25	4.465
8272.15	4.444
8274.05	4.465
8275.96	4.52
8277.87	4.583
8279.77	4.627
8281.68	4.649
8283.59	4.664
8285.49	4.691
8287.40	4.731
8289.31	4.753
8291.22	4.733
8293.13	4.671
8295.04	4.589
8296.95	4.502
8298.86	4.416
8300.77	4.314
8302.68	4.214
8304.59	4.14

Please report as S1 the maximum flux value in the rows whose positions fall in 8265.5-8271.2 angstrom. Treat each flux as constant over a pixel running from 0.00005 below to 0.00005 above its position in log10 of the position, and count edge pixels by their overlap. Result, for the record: 4.589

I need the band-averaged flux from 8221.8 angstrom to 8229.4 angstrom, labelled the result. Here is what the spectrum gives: 4.72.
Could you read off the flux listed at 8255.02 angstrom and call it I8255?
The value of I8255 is 4.587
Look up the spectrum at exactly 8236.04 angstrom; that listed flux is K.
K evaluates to 4.515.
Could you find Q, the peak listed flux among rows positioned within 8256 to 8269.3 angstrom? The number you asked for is 4.702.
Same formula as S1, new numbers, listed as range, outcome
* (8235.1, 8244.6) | 4.607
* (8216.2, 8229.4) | 4.742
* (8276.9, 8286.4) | 4.691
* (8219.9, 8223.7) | 4.695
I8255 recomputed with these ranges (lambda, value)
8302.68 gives 4.214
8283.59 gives 4.664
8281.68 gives 4.649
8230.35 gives 4.666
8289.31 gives 4.753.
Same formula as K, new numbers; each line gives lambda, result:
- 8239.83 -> 4.558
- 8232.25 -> 4.599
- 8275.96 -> 4.52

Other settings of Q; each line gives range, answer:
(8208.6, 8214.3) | 4.596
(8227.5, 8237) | 4.718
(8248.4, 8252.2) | 4.555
